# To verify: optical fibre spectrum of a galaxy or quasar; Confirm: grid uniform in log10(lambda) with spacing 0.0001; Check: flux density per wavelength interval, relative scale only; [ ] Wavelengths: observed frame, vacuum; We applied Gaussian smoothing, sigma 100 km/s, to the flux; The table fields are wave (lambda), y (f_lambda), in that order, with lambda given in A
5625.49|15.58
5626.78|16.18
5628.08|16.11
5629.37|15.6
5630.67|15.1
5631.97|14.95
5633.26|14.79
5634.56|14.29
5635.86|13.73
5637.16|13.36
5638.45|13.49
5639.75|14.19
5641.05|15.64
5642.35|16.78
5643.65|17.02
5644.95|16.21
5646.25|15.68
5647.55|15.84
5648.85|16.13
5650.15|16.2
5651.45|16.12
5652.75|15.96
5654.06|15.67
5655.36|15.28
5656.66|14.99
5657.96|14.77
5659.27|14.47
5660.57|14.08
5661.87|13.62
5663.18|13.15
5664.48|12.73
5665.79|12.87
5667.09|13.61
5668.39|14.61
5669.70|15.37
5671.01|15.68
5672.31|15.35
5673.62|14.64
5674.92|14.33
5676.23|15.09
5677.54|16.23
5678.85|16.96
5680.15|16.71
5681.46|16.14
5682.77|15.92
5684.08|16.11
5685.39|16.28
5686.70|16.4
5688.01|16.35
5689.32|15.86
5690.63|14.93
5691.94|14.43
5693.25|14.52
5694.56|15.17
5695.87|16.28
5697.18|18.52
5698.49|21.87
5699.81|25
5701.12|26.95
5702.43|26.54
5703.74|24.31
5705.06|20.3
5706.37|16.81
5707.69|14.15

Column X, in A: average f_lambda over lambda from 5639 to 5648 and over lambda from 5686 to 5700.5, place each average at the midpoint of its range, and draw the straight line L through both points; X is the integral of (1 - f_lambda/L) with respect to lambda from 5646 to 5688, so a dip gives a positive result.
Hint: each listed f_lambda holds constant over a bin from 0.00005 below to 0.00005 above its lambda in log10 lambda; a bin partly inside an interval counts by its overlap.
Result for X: 3.3 A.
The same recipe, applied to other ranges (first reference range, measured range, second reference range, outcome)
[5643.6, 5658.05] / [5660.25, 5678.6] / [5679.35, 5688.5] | 1.9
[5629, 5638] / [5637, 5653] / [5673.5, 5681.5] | -0.9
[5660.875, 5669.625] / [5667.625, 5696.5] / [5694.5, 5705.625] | 3.1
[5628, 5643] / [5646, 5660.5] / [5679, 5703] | 0.3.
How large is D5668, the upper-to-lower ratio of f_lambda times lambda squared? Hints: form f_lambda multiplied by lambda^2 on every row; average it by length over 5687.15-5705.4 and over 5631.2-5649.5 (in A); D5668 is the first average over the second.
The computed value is 1.3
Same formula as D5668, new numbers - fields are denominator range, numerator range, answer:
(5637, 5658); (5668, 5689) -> 1.02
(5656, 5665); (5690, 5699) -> 1.19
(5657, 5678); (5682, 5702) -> 1.24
